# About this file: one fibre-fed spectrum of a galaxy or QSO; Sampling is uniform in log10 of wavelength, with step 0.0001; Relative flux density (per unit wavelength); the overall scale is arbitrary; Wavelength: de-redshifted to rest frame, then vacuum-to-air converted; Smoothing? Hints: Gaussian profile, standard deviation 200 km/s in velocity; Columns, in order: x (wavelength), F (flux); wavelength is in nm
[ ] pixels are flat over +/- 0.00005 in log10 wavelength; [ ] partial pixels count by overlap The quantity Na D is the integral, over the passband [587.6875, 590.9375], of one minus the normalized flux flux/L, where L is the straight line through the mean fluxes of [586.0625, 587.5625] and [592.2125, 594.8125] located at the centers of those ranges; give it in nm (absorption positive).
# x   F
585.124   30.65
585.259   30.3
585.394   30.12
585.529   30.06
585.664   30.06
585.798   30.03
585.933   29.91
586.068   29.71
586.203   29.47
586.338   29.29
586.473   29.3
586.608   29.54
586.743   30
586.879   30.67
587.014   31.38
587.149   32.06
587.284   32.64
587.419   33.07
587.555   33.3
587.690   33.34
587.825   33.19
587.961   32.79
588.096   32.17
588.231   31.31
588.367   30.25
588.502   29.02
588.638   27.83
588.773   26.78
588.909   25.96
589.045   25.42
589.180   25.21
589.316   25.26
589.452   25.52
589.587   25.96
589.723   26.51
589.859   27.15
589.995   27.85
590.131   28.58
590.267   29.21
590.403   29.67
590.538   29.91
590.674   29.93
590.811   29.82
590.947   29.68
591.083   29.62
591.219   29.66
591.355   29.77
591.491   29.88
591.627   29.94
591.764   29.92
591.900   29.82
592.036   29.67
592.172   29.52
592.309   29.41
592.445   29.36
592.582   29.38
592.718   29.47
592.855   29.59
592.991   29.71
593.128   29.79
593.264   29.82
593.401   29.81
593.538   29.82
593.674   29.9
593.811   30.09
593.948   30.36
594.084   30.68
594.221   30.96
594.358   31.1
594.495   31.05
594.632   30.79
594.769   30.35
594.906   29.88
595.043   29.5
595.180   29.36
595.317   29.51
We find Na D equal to 0.20 nm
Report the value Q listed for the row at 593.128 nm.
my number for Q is 29.79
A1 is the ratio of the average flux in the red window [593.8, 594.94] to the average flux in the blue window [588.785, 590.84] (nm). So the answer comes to 1.1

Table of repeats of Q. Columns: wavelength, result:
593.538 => 29.82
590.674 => 29.93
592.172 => 29.52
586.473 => 29.3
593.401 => 29.81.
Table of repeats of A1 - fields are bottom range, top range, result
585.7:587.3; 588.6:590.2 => 0.87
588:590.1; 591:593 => 1.08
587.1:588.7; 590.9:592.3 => 0.94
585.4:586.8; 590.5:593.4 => 1.00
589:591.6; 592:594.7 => 1.06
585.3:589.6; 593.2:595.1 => 1.02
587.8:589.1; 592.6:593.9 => 1.01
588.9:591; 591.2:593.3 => 1.07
